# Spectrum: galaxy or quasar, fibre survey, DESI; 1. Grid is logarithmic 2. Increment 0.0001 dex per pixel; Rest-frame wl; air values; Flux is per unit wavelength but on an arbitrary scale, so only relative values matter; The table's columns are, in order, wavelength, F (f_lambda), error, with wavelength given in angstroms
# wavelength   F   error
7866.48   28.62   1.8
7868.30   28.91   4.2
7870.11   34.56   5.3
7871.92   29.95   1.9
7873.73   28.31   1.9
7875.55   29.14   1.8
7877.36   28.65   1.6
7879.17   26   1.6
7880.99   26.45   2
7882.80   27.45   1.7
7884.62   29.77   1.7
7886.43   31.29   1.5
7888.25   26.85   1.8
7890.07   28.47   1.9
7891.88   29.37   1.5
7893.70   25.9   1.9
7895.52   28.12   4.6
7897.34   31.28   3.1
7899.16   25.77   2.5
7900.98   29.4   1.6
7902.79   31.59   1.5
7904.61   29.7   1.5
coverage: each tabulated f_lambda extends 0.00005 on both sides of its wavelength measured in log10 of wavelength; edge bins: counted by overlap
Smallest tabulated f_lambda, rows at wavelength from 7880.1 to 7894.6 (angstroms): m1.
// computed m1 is 25.9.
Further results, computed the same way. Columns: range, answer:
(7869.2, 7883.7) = 26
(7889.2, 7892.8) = 28.47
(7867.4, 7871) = 28.91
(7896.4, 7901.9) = 25.77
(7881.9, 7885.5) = 27.45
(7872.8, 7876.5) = 28.31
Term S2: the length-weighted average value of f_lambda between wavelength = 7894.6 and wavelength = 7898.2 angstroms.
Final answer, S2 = 29.6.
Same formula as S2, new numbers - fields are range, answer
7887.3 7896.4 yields 27.7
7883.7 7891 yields 29.1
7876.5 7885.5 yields 27.6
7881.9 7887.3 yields 29.5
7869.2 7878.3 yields 30.1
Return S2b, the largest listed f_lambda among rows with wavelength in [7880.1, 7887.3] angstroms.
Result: 31.29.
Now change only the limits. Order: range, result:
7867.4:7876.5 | 34.56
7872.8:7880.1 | 29.14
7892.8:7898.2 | 31.28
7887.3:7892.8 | 29.37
